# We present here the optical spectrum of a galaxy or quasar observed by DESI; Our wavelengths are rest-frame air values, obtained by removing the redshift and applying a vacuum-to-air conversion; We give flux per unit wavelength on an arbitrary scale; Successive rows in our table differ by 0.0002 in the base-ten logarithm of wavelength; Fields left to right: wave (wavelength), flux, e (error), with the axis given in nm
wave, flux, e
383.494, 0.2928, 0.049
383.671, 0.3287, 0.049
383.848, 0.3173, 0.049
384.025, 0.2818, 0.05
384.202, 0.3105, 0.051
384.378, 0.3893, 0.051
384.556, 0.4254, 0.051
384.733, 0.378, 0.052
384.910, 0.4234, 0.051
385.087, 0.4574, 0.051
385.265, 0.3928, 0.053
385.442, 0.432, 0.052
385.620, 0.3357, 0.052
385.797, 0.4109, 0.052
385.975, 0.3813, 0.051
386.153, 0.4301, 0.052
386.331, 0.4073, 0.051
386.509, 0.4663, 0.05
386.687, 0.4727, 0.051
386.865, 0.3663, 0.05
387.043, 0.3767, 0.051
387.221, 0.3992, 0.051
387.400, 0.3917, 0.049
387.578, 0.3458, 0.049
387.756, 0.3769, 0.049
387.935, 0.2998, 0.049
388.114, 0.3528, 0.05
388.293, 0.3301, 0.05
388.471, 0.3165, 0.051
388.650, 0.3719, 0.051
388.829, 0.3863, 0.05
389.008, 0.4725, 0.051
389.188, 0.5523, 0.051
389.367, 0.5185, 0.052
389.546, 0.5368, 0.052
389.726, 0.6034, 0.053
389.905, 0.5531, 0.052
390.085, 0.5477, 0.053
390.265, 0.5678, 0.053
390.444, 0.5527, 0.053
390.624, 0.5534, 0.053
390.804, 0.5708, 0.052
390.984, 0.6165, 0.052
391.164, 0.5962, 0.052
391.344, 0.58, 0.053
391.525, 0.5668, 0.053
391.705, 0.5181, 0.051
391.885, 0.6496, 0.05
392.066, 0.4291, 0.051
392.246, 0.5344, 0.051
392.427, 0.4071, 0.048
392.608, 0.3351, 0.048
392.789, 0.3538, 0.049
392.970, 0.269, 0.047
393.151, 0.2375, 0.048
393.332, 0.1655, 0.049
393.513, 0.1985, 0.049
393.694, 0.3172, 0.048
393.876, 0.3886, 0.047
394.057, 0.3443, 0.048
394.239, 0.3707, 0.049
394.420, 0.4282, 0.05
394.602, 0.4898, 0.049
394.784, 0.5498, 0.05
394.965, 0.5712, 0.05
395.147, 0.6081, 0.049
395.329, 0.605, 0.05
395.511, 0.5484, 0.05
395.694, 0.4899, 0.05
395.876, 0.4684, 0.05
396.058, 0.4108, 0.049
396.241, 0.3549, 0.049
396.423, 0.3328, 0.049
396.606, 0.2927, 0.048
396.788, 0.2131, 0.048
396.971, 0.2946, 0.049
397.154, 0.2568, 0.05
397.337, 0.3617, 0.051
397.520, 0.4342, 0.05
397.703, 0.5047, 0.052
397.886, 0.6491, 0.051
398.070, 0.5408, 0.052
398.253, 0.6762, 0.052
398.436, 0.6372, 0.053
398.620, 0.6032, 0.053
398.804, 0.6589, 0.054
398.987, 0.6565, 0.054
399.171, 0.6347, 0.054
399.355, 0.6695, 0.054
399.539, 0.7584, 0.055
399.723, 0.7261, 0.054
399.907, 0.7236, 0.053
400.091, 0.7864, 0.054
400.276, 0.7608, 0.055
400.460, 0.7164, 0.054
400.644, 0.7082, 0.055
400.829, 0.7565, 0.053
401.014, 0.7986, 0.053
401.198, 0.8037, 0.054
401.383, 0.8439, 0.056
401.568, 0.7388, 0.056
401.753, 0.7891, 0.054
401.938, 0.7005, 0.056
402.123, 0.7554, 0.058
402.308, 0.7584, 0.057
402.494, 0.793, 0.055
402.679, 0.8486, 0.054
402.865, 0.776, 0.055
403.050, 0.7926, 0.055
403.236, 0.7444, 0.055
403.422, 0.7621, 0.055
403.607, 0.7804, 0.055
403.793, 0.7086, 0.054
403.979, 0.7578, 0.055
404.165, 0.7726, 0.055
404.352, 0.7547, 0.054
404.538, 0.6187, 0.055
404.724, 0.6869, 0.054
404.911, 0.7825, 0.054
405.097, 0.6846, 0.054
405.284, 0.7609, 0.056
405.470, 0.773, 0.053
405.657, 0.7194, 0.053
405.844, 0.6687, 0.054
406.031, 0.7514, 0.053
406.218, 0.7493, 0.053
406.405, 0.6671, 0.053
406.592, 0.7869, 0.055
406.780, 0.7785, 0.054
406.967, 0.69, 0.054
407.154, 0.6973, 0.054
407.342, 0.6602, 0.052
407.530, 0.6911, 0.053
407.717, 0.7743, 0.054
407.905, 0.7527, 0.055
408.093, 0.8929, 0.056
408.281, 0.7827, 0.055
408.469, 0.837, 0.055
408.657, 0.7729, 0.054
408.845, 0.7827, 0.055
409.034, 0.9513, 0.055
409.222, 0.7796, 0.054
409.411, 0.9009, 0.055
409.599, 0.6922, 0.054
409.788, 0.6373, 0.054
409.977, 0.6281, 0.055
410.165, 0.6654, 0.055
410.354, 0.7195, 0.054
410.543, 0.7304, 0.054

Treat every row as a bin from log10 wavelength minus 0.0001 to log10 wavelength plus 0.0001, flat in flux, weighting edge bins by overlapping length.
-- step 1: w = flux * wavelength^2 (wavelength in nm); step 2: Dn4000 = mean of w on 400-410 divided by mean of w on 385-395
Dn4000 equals 1.87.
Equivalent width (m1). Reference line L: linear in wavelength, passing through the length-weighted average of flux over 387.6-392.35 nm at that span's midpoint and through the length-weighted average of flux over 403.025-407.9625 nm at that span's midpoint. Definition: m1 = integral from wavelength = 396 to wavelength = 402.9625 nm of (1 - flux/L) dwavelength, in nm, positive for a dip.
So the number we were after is 0.22 nm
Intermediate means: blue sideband 0.496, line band 0.626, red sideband 0.731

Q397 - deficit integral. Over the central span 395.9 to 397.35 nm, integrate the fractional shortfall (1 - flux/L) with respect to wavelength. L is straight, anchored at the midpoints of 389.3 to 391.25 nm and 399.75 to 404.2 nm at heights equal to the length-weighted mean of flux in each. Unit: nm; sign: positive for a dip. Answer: 0.762 nm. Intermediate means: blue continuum 0.566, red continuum 0.765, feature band 0.319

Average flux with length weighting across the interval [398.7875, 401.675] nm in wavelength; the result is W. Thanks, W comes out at 0.736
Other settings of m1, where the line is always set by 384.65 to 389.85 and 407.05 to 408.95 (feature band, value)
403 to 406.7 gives -0.13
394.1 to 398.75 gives 0.83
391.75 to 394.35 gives 0.76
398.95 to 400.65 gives -0.24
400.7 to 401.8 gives -0.23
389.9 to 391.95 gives -0.41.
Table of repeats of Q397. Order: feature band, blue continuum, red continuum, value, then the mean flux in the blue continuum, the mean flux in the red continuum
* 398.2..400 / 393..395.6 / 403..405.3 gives -0.33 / 0.413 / 0.737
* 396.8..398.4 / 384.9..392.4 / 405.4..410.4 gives 0.37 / 0.463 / 0.748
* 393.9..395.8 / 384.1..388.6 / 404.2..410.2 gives 0.13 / 0.386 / 0.744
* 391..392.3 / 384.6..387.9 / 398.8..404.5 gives -0.09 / 0.401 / 0.75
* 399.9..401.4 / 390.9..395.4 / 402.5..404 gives -0.17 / 0.444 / 0.773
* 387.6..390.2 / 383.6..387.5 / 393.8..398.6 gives -0.20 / 0.39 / 0.457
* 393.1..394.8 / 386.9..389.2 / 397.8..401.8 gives 0.64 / 0.376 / 0.71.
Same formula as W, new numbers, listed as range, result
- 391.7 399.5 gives 0.454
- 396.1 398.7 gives 0.438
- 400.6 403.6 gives 0.774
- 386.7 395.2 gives 0.444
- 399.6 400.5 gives 0.745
